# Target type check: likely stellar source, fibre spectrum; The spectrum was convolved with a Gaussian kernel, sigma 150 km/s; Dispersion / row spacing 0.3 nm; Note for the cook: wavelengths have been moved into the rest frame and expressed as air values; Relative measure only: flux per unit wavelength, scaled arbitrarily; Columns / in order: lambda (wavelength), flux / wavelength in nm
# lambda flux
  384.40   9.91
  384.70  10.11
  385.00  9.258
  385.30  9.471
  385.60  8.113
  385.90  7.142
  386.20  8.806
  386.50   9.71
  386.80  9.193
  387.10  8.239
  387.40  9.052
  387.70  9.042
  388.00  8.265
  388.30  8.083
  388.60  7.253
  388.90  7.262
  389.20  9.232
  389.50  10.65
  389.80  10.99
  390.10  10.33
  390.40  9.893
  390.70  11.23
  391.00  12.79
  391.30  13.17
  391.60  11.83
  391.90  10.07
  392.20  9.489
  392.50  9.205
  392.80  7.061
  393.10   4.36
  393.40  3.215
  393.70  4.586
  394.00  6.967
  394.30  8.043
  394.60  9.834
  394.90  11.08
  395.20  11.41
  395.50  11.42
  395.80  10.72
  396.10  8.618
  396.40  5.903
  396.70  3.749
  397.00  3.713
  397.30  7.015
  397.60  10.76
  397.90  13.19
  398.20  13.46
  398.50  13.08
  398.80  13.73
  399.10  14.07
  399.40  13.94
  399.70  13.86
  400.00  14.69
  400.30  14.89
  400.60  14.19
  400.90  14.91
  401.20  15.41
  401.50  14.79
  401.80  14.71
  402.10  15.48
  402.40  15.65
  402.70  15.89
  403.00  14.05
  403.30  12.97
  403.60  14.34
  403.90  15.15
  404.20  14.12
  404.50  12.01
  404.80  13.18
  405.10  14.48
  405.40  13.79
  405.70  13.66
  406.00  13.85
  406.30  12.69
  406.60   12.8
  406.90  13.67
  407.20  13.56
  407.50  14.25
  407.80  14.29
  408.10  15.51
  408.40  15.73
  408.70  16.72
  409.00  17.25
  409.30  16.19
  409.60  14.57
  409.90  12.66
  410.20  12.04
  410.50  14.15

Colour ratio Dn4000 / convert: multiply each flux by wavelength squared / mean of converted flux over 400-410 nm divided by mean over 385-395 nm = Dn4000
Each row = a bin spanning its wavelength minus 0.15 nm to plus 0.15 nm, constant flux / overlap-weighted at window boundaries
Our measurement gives 1.8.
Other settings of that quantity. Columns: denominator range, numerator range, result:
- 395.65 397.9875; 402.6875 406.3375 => 1.84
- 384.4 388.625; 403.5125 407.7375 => 1.72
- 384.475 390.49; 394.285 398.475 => 1.09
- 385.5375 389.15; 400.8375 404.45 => 1.90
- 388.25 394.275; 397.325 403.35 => 1.66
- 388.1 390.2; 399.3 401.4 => 1.70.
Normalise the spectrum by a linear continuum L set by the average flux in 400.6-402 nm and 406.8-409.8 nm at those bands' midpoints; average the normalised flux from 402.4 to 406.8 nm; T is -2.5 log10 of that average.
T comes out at 0.09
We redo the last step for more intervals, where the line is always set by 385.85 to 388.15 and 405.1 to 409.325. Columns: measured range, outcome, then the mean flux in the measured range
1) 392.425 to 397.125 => 0.415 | 7.49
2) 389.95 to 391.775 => -0.169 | 11.5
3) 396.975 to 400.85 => -0.044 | 12.7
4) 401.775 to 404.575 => -0.089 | 14.5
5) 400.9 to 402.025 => -0.166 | 15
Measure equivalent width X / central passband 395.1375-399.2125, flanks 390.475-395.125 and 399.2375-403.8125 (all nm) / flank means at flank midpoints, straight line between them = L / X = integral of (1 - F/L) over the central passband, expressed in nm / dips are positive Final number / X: 0.64 nm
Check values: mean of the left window 8.92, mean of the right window 14.7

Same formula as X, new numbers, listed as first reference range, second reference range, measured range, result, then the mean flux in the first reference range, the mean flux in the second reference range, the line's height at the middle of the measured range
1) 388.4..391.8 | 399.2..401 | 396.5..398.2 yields 0.67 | 10.4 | 14.4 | 13.3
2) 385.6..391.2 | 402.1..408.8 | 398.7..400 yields -0.16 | 9.29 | 14.2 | 12.4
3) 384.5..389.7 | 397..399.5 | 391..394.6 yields 0.70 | 8.79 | 11.9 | 10.4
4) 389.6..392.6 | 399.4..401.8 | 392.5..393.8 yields 0.71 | 10.9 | 14.6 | 11.7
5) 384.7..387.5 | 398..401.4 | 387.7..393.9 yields 0.97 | 8.84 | 14.2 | 10.7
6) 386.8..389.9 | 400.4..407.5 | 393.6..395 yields 0.35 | 8.79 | 14.2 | 10.8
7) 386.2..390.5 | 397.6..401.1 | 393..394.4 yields 0.74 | 9.07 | 13.9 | 11.4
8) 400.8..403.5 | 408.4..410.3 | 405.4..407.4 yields 0.21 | 14.9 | 15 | 15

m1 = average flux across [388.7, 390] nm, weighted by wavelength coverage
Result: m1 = 9.48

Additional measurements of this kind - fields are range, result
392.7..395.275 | 7.28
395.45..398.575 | 9.08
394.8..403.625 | 12.4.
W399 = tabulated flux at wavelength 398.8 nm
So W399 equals 13.73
